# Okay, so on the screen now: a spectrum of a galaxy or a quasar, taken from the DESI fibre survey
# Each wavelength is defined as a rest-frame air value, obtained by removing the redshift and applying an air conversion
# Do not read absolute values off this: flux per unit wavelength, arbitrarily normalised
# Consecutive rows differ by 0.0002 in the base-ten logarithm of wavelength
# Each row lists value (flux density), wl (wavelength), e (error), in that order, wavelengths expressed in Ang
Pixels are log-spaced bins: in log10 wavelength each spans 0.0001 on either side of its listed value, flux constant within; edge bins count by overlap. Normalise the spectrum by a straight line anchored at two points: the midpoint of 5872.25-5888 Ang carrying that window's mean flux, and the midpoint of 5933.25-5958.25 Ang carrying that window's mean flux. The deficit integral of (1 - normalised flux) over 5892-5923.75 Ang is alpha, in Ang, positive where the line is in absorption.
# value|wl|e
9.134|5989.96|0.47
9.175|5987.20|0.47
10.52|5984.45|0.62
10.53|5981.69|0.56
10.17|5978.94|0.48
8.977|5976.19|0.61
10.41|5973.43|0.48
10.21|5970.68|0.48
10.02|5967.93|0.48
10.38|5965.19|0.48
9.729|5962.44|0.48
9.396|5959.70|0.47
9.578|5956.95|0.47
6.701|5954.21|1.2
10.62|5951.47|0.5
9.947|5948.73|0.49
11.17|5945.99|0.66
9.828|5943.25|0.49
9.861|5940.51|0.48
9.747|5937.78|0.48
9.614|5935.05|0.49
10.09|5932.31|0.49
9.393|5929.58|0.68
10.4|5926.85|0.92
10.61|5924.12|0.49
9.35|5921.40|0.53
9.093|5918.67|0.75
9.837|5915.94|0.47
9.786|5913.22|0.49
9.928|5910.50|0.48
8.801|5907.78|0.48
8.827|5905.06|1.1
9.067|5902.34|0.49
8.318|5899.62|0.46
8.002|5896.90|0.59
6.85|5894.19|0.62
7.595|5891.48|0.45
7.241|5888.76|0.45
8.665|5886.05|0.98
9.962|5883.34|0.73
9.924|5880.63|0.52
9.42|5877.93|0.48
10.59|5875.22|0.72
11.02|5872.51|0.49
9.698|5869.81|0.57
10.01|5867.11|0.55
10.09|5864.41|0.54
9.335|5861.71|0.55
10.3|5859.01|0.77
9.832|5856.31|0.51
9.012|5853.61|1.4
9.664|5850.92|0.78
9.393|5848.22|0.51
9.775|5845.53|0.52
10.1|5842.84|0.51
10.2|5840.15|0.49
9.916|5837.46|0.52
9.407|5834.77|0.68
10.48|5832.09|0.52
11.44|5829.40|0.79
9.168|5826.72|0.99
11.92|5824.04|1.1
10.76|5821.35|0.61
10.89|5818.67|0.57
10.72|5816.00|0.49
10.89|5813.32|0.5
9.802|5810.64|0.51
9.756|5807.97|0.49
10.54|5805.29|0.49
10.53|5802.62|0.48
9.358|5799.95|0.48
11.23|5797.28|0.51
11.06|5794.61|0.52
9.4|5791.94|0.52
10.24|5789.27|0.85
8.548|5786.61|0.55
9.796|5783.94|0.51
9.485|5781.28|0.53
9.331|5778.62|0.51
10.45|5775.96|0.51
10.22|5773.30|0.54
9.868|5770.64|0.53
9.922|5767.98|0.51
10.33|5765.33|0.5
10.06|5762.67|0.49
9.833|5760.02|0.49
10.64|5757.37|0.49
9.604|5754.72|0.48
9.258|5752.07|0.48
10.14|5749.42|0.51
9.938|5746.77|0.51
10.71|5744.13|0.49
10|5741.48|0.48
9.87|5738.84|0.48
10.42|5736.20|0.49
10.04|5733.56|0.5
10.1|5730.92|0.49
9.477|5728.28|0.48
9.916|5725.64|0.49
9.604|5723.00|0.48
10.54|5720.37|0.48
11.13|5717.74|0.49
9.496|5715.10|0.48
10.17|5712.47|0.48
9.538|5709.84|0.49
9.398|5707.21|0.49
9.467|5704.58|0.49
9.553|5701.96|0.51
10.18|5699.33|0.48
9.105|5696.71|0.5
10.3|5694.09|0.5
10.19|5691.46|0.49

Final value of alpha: 2.6 Ang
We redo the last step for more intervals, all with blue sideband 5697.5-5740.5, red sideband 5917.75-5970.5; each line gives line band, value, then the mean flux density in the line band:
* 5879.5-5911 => 4.0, 8.55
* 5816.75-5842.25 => -1.6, 10.5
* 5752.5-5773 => -0.2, 10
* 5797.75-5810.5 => -0.3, 10.1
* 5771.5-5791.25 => 0.3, 9.72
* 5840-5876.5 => -0.3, 9.92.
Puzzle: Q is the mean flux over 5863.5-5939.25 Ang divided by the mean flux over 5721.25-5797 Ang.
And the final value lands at 0.94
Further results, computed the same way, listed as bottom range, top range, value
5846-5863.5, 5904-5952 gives 1.02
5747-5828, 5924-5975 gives 0.97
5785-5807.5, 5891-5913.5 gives 0.85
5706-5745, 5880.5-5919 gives 0.87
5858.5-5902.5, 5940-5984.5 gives 1.08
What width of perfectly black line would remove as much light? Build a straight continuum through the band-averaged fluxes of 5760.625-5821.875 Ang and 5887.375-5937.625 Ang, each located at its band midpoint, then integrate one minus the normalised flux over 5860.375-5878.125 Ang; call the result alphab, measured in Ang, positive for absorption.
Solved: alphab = -1.17 Ang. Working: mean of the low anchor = 10.1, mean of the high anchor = 9.06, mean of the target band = 10.1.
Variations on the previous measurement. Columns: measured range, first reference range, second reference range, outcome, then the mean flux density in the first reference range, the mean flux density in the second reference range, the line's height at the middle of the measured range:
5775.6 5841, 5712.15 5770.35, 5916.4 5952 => -1.3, 10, 9.96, 10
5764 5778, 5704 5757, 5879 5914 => -0.7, 9.96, 8.68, 9.65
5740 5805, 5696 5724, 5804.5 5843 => 1.0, 9.86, 10.4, 10.2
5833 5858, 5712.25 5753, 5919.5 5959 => 0.4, 10.1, 9.76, 9.89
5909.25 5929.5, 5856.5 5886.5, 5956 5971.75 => 0.2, 9.95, 9.89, 9.92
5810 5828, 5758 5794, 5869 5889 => -1.6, 9.85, 9.69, 9.78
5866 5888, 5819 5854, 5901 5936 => 0.1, 10.1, 9.6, 9.88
